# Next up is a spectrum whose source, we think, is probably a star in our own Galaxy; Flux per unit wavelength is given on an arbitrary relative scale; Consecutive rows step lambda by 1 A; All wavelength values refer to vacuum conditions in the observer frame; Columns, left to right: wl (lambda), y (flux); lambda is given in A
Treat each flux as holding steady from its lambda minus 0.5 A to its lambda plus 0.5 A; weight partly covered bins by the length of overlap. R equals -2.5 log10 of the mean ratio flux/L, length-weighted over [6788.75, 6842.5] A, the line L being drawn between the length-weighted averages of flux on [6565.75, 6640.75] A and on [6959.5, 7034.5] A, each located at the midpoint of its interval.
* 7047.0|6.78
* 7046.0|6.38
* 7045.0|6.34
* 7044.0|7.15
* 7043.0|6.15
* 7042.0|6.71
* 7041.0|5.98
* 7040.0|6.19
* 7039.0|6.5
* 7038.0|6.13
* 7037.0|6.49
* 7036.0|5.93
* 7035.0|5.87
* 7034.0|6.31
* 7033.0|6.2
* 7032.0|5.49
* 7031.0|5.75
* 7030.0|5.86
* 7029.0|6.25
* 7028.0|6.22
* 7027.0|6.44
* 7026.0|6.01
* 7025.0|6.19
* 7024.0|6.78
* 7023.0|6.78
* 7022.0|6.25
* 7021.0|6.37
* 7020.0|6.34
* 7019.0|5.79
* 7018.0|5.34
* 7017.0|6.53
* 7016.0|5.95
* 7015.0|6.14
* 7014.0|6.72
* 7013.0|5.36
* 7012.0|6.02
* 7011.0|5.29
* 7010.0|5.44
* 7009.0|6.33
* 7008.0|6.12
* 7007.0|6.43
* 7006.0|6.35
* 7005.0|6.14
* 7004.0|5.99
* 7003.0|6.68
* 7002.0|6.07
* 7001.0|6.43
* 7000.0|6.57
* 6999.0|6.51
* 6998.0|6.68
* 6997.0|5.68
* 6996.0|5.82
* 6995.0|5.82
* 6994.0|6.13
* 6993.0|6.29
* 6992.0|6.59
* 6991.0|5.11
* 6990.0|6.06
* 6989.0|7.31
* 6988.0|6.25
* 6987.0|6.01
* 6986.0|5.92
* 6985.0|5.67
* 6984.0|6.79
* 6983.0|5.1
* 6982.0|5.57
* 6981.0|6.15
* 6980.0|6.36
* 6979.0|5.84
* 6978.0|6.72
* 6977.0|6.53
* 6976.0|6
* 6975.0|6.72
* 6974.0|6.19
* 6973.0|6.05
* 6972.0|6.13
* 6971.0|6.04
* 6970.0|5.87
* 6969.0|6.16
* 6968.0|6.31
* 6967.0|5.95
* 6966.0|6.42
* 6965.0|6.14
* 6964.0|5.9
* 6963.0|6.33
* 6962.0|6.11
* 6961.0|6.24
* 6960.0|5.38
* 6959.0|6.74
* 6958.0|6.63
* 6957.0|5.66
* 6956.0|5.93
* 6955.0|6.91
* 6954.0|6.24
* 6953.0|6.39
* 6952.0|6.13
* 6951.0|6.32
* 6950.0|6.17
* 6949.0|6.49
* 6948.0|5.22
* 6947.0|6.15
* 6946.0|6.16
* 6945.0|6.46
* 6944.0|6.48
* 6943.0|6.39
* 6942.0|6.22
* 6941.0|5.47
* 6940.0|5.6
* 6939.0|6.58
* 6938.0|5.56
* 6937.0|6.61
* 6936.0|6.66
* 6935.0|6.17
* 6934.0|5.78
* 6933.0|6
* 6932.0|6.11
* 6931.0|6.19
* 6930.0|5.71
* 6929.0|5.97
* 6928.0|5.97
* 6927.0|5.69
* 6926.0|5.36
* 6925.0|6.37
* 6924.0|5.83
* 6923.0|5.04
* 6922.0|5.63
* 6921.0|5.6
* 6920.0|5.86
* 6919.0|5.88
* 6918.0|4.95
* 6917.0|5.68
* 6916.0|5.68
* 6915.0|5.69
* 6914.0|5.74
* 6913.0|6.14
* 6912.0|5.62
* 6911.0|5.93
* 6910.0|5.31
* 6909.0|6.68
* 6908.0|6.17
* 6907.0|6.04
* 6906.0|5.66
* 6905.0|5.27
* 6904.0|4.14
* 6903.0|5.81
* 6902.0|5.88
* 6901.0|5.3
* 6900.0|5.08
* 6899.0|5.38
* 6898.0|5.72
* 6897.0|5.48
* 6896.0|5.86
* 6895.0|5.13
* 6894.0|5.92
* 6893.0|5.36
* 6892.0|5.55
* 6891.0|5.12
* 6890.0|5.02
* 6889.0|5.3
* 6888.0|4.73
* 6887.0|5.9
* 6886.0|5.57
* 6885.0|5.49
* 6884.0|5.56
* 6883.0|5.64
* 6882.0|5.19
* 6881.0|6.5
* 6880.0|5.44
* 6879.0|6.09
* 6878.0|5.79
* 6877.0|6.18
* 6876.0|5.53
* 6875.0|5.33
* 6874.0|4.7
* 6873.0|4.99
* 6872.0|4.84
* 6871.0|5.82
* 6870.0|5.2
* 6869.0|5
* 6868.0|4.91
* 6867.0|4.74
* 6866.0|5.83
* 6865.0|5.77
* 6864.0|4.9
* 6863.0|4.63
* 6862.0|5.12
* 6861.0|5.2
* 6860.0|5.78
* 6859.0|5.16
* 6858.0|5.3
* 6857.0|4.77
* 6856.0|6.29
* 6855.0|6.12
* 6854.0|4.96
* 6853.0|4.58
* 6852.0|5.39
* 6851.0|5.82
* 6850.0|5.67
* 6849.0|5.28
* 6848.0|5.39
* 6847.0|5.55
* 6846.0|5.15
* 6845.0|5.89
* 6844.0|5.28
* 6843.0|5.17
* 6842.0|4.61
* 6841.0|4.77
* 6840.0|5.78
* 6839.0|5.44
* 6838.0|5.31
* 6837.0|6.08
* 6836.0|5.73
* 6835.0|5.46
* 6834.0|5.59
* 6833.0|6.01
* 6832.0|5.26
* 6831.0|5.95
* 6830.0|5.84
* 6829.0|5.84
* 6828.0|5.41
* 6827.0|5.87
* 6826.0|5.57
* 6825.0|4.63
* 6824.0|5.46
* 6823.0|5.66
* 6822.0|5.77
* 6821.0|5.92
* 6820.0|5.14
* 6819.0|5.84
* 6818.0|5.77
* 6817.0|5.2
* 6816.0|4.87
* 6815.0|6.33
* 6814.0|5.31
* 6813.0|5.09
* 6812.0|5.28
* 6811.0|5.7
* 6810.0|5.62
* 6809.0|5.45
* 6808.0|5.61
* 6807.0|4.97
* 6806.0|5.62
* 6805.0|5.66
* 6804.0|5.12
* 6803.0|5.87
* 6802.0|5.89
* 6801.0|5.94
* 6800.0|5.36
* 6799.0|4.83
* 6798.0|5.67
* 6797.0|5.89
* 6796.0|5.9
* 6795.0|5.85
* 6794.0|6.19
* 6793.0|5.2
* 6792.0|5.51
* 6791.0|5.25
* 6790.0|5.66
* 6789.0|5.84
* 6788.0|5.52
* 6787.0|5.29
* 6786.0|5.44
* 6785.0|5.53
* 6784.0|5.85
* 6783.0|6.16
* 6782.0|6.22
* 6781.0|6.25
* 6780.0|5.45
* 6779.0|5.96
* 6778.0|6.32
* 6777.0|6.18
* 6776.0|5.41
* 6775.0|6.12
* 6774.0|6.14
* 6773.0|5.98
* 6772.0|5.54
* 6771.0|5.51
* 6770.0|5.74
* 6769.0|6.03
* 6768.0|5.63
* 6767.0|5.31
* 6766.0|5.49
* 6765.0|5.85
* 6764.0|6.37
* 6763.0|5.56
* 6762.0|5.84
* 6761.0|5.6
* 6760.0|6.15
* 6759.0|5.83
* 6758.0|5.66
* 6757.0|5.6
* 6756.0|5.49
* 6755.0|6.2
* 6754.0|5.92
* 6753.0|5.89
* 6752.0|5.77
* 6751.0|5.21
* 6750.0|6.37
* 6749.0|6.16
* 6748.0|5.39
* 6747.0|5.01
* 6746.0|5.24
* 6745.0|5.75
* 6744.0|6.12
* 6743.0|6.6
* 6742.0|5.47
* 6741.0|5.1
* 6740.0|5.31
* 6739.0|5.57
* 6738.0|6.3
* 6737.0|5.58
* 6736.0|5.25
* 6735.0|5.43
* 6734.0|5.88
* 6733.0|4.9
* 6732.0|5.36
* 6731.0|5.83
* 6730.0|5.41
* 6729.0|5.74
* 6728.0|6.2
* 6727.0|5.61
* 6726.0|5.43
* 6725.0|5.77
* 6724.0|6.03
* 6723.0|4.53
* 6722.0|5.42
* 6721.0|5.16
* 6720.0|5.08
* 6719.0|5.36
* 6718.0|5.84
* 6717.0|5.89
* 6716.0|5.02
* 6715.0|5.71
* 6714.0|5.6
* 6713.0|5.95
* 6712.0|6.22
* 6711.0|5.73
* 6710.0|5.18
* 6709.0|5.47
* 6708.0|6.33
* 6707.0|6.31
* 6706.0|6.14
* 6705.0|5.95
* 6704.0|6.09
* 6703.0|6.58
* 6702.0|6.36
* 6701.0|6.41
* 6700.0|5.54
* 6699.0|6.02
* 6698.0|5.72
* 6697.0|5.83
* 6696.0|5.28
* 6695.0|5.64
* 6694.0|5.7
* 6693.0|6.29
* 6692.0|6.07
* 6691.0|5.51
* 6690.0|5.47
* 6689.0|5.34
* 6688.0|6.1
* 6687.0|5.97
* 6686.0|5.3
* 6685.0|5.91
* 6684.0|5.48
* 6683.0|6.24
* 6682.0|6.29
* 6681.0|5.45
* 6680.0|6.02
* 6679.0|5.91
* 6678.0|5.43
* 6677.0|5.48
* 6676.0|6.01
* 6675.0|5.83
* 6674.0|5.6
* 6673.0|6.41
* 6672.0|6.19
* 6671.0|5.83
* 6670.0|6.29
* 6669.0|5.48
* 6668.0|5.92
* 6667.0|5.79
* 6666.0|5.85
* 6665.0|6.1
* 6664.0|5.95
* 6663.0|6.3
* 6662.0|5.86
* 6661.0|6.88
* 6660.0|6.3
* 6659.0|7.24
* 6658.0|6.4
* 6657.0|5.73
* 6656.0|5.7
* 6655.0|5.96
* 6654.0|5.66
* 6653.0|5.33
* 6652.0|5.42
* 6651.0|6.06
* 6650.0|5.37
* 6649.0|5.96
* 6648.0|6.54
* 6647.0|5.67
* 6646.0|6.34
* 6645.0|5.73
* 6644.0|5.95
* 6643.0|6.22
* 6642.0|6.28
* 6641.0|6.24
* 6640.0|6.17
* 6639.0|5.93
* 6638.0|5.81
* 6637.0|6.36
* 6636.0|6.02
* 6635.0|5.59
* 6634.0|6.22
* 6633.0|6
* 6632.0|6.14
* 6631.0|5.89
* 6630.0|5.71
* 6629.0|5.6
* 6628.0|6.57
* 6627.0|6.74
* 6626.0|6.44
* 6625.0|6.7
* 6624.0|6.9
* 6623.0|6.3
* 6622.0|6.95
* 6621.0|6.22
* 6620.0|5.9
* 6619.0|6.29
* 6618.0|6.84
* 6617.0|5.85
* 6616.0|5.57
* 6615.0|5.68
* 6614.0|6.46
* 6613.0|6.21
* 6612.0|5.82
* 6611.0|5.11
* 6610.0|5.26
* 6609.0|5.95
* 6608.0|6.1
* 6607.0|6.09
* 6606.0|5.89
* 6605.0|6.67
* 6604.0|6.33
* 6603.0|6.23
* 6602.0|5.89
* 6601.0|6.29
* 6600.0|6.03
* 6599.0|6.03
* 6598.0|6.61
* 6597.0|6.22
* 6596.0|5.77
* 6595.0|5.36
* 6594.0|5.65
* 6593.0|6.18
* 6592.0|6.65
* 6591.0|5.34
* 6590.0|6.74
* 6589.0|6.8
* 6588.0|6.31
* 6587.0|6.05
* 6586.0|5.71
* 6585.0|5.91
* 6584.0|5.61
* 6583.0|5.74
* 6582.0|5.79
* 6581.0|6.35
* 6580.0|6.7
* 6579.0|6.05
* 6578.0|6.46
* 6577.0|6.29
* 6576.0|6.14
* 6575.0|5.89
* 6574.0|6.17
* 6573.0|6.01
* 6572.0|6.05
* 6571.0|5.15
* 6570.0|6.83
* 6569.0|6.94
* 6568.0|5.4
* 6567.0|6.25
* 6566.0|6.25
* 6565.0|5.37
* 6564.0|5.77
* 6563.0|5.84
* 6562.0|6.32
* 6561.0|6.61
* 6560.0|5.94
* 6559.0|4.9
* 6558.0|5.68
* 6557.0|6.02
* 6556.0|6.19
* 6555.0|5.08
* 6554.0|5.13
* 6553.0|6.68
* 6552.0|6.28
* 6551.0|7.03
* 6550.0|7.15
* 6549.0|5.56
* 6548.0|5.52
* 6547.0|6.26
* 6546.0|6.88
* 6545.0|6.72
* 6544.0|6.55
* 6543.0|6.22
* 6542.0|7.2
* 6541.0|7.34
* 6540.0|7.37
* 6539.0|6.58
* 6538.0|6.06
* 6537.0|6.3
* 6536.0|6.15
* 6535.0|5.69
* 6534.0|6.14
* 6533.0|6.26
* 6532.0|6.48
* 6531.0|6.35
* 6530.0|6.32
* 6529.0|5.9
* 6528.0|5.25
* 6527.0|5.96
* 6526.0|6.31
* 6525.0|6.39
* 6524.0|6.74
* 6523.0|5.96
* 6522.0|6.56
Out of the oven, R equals 0.108 mag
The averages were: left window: 6.11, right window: 6.13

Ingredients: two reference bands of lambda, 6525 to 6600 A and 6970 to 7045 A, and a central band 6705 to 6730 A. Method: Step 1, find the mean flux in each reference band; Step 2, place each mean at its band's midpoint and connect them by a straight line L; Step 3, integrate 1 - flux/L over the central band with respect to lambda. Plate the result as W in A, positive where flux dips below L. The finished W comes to 2.0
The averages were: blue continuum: 6.15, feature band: 5.66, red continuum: 6.16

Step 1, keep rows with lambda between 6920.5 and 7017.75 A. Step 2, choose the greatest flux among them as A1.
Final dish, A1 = 7.31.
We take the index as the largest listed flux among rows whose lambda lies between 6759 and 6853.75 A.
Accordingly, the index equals 6.37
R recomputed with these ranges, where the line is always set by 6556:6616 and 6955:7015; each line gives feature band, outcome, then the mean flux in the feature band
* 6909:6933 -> 0.066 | 5.76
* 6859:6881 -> 0.144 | 5.35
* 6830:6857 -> 0.117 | 5.48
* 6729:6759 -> 0.078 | 5.65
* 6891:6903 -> 0.113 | 5.51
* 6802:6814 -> 0.117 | 5.47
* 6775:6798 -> 0.057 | 5.77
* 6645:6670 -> 0.010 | 5.99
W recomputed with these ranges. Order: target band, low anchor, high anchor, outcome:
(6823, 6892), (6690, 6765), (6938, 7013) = 6.1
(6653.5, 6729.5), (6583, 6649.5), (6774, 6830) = 0.8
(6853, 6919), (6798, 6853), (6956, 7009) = 3.3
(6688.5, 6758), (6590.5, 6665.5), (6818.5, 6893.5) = 1.2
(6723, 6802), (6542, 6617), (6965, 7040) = 5.1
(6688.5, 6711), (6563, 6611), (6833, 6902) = -0.3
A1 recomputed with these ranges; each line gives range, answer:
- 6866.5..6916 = 6.68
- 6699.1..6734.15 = 6.58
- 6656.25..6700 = 7.24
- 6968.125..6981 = 6.72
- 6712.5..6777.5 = 6.6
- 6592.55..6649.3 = 6.95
